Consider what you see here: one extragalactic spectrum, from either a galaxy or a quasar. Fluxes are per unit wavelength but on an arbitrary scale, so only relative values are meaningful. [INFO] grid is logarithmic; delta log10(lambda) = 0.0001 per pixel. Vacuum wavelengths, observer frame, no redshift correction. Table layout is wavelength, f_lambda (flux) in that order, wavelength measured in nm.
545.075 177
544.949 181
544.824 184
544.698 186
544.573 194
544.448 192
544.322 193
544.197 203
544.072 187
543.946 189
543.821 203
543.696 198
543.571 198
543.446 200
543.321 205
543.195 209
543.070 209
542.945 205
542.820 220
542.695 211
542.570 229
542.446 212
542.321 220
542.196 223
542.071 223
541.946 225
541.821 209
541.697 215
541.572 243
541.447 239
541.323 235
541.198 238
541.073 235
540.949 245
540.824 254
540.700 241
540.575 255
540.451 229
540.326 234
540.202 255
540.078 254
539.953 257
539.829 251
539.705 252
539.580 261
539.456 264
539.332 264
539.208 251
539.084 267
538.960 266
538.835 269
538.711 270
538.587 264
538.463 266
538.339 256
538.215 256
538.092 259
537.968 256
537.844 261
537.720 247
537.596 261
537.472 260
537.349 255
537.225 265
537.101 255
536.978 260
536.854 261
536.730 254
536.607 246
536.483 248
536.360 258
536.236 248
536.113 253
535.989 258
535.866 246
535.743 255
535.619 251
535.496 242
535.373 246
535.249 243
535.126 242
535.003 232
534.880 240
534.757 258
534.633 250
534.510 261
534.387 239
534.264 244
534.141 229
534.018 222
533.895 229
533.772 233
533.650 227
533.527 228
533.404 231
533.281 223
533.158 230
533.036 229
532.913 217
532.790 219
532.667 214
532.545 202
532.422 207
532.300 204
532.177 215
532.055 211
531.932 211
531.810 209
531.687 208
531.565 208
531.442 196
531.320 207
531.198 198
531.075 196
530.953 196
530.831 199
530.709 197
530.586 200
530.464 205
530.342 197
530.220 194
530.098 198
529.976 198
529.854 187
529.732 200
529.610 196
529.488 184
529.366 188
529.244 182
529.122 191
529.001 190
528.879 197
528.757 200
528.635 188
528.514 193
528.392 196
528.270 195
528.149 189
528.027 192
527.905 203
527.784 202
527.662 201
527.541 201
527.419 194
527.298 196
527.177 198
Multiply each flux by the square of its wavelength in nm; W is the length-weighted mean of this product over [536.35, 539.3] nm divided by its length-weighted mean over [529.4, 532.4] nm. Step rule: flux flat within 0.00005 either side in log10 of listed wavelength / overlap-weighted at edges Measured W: 1.3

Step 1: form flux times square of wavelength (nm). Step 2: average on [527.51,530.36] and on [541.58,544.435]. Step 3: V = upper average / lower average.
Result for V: 1.13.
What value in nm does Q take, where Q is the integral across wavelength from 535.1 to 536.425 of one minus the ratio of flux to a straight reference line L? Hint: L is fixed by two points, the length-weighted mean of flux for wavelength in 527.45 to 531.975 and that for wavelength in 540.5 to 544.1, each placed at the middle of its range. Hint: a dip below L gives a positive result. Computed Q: -0.26 nm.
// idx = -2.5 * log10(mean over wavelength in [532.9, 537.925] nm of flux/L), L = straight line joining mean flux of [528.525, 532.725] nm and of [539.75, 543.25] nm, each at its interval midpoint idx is -0.15 mag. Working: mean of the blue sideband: 199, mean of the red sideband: 231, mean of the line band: 245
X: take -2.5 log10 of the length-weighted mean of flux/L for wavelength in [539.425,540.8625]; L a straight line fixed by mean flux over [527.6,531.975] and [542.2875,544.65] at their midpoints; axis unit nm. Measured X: -0.23 mag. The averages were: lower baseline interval 197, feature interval 250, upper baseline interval 204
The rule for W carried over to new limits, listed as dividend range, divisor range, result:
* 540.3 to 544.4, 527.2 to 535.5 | 1.08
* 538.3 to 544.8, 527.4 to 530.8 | 1.23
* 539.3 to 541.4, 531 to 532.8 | 1.24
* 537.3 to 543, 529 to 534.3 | 1.21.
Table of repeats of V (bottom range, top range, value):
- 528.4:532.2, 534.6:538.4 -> 1.31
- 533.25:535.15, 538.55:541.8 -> 1.08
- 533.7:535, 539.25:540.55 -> 1.07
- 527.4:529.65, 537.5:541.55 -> 1.36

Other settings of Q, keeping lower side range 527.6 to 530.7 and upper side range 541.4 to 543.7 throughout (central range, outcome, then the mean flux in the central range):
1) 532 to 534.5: -0.28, 224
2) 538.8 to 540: -0.28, 260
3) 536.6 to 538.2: -0.38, 257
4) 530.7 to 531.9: -0.02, 202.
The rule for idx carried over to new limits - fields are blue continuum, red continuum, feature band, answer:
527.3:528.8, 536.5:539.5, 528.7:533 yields 0.07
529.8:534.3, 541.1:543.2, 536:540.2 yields -0.18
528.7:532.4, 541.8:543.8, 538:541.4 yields -0.21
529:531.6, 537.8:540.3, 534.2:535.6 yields -0.07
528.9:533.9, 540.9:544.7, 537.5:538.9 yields -0.23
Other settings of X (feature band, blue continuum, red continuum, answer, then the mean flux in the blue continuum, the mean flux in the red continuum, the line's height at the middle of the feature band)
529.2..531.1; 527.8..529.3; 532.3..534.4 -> 0.05 mag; 193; 224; 204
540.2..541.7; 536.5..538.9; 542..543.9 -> -0.05 mag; 259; 211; 229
